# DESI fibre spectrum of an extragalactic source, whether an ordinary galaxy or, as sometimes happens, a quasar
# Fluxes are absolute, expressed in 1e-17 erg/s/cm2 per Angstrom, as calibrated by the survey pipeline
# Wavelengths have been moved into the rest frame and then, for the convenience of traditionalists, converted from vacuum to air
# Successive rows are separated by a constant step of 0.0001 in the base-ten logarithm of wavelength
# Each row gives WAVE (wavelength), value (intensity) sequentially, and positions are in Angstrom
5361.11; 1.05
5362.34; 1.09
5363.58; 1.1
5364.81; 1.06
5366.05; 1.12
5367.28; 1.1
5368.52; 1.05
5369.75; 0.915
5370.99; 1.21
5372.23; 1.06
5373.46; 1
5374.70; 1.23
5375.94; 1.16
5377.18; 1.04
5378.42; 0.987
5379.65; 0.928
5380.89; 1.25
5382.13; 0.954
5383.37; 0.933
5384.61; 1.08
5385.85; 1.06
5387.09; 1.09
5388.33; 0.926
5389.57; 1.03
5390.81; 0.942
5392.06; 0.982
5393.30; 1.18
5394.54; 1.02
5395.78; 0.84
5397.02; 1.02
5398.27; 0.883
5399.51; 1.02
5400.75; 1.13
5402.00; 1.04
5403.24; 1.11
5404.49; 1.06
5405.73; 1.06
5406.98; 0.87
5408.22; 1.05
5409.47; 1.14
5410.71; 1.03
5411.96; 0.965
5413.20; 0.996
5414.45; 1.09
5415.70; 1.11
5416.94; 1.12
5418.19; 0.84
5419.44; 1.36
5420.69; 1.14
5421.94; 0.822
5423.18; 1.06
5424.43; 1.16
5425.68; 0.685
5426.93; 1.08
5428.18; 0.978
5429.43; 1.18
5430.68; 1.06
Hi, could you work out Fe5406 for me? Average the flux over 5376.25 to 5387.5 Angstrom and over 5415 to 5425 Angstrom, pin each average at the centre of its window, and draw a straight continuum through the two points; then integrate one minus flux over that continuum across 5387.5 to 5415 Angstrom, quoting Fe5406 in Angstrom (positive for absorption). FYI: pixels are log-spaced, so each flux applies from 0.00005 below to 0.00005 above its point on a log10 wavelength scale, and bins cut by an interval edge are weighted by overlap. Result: 1.0 Angstrom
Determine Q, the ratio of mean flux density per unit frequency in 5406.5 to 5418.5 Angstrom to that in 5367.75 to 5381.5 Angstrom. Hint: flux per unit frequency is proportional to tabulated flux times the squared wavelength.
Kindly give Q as 1.0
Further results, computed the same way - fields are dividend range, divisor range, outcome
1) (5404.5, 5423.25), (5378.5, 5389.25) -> 1.03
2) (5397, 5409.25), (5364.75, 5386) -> 0.98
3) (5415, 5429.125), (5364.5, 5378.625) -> 0.98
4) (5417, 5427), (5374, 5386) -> 0.98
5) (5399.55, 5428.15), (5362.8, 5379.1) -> 0.98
